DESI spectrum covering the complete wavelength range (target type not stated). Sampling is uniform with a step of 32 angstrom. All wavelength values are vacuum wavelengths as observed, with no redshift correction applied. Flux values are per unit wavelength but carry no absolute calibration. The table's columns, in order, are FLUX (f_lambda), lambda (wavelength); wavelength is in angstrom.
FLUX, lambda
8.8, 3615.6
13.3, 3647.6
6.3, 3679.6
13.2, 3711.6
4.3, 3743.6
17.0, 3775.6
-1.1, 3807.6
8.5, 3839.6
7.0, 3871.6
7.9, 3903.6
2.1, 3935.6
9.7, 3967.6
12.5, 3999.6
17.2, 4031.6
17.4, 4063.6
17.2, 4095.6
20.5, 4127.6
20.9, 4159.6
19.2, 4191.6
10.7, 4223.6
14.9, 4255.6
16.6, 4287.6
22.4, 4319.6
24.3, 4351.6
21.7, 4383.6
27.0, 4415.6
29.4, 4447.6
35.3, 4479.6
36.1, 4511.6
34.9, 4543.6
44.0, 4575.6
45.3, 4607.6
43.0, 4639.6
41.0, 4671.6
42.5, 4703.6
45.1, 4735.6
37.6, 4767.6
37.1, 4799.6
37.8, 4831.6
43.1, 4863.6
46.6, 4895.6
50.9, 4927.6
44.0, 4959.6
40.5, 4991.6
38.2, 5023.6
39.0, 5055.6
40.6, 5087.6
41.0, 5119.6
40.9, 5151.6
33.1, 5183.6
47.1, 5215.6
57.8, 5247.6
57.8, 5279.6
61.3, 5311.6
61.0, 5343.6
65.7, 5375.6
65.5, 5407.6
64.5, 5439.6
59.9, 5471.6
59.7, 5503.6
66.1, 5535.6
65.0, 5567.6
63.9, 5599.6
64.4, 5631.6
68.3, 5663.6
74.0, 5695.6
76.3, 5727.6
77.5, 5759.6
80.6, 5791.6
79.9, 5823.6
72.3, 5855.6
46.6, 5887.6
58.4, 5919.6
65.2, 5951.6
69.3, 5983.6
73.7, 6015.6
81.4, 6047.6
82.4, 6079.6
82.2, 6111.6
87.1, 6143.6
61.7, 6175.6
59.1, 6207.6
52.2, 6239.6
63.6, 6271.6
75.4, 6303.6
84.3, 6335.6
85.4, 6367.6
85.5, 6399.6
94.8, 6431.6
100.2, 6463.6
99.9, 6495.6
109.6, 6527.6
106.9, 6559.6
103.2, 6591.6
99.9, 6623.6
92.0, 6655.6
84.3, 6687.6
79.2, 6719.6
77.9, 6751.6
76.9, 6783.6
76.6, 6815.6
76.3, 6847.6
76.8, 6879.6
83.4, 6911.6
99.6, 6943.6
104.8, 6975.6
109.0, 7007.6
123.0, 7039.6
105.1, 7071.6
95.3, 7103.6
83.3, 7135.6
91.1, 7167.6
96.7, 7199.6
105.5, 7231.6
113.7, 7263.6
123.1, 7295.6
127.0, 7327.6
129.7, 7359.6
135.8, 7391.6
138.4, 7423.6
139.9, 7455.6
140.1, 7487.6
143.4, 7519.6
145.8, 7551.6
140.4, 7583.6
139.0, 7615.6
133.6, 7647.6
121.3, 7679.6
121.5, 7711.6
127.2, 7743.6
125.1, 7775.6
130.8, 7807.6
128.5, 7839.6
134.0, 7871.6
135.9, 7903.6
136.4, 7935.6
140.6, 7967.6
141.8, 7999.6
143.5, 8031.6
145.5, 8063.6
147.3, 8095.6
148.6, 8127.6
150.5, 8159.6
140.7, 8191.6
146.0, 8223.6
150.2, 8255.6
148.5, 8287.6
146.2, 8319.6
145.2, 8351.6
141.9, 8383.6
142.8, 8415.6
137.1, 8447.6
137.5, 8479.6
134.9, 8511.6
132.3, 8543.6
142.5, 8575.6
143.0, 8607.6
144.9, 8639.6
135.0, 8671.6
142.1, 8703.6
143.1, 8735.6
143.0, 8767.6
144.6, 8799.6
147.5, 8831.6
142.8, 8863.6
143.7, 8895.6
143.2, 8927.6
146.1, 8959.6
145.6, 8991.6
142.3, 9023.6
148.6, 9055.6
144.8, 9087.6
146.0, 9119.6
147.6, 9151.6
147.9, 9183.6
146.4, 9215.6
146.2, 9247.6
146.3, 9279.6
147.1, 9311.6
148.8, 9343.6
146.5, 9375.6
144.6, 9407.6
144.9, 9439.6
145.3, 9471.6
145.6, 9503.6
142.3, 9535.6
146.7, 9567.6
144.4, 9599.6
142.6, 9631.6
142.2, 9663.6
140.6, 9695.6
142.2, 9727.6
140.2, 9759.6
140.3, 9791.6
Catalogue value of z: 0.00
